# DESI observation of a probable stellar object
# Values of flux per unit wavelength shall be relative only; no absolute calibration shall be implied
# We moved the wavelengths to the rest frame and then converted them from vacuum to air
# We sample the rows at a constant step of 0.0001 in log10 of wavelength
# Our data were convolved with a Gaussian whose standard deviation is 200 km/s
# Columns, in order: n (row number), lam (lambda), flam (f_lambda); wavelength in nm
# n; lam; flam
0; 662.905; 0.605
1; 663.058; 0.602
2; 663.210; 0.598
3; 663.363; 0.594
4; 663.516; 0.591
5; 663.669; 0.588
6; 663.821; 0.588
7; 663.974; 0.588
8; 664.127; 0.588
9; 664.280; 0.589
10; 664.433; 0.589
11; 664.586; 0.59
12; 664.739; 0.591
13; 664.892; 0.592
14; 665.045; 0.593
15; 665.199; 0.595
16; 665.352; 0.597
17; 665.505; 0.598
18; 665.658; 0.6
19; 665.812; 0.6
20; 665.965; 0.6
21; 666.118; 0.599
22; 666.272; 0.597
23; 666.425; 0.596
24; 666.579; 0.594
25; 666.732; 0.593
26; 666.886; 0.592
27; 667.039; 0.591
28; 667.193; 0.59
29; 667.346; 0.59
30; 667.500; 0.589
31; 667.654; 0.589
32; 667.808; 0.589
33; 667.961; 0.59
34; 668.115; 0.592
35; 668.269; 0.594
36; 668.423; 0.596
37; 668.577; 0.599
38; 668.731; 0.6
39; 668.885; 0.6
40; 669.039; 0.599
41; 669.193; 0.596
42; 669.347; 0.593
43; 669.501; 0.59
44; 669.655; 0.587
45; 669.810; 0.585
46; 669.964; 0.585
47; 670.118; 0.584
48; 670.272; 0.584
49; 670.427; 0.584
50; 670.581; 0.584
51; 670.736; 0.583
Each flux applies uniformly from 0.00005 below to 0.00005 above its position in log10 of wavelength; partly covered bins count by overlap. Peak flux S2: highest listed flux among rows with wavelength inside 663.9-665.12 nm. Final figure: 0.593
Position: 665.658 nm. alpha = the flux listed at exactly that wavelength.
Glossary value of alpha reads 0.6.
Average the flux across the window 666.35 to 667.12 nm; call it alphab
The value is 0.593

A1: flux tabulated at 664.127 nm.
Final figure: 0.588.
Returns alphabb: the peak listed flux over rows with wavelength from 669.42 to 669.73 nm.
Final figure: 0.59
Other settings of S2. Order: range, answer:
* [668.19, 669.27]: 0.6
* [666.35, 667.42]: 0.596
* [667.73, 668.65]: 0.599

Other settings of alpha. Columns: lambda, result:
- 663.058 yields 0.602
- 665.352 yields 0.597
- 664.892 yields 0.592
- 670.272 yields 0.584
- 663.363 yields 0.594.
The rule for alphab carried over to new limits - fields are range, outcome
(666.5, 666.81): 0.593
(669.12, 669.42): 0.595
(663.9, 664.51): 0.588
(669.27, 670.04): 0.588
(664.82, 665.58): 0.595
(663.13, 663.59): 0.595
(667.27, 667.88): 0.588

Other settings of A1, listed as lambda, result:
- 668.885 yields 0.6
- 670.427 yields 0.584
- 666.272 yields 0.597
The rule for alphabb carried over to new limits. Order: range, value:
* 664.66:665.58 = 0.598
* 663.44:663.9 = 0.591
